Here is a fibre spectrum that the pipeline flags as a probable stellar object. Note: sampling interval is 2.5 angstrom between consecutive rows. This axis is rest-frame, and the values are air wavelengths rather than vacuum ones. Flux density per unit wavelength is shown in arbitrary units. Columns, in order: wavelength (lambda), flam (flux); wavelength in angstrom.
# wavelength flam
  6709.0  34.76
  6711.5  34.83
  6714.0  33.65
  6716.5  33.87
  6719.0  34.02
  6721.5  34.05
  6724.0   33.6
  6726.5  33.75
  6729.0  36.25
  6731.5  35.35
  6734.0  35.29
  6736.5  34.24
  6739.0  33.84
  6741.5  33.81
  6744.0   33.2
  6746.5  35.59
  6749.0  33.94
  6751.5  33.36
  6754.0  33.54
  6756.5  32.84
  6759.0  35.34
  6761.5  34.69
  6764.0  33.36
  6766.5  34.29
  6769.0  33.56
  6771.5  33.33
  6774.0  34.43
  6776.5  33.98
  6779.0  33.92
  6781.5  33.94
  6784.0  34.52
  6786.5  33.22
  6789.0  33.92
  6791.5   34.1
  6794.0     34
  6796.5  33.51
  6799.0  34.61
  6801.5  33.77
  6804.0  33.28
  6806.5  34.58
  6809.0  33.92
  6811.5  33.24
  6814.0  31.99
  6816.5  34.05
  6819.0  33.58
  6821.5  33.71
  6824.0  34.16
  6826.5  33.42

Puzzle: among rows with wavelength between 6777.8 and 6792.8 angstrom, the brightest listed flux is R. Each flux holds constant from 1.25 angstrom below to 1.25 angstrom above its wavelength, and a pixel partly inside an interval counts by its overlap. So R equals 34.52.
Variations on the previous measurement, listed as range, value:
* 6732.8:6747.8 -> 35.59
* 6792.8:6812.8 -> 34.61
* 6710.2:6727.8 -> 34.83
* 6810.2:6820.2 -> 34.05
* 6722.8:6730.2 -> 36.25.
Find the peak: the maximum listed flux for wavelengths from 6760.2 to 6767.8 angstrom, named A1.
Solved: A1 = 34.69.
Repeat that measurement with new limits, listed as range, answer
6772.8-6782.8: 34.43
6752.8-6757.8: 33.54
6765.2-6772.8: 34.29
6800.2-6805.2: 33.77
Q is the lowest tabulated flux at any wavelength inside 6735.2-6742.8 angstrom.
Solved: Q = 33.81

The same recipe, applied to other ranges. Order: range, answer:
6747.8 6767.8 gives 32.84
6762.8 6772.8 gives 33.33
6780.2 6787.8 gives 33.22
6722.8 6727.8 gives 33.6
